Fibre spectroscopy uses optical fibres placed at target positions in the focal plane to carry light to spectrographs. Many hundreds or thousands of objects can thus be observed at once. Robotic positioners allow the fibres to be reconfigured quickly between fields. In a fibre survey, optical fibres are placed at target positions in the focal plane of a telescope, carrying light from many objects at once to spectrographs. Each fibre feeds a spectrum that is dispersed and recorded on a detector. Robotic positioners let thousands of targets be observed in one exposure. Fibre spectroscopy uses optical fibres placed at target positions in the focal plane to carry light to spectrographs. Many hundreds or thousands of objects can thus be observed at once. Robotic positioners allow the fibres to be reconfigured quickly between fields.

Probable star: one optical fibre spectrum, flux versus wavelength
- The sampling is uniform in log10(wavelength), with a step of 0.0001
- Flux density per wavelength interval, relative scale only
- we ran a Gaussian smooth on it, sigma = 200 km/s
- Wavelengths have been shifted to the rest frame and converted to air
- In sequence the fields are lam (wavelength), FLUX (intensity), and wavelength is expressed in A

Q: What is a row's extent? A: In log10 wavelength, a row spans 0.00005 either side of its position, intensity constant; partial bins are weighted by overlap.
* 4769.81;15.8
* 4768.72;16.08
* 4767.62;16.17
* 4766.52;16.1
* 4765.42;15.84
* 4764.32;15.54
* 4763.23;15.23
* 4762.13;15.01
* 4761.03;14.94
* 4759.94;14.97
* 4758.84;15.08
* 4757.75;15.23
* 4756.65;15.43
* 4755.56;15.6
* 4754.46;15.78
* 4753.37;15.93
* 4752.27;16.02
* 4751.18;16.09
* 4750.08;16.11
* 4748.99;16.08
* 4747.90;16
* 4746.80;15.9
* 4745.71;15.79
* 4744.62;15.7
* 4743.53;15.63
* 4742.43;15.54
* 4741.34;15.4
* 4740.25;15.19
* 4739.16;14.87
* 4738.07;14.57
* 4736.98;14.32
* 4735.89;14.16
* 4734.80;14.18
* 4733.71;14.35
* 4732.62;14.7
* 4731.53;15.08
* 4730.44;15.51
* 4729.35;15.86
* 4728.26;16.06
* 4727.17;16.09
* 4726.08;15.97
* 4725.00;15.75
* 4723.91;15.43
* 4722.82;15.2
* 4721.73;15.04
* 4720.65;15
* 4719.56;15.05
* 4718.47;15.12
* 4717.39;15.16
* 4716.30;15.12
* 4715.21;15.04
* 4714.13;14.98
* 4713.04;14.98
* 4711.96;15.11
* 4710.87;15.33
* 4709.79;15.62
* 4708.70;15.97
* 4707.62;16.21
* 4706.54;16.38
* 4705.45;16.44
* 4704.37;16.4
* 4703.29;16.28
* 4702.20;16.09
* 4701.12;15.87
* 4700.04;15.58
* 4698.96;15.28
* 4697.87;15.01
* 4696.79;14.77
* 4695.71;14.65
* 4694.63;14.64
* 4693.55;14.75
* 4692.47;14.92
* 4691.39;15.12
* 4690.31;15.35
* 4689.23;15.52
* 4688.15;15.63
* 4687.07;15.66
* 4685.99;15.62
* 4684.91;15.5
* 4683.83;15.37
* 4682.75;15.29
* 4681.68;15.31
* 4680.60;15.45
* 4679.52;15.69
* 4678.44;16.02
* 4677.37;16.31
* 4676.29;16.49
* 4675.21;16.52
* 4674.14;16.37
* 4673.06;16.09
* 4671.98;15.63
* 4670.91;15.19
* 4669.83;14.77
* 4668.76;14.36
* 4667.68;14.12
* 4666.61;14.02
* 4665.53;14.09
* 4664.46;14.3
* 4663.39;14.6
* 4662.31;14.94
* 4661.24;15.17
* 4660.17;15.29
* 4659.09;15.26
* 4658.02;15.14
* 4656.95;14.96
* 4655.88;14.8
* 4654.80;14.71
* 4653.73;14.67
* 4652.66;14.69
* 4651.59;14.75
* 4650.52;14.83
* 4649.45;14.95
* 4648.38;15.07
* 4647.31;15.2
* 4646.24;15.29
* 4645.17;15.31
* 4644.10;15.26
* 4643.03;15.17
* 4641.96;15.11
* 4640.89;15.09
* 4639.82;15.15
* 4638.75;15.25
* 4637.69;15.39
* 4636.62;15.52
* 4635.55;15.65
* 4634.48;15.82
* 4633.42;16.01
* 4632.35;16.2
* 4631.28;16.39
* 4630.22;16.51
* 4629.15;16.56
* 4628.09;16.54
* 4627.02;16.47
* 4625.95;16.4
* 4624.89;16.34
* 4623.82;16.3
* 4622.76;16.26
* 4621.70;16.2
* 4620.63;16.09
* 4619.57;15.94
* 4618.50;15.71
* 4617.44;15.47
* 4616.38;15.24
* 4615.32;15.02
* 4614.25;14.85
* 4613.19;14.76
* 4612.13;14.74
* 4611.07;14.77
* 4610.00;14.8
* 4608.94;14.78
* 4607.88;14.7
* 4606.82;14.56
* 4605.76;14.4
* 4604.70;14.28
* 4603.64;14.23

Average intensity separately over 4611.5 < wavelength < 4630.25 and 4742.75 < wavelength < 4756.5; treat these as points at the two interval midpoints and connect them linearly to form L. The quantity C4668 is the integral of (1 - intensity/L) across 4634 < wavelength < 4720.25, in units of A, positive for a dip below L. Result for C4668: 3.0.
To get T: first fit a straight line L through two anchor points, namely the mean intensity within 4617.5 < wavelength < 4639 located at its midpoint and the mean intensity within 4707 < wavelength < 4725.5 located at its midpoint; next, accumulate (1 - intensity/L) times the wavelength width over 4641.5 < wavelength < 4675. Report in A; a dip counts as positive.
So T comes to 1.75 A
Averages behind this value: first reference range 16.1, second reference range 15.3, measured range 15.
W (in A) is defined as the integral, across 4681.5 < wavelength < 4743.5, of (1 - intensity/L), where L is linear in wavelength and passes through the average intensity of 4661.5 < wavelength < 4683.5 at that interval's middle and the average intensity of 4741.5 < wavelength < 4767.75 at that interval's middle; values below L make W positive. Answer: 0.5 A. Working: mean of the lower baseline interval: 15.3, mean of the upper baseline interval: 15.6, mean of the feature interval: 15.3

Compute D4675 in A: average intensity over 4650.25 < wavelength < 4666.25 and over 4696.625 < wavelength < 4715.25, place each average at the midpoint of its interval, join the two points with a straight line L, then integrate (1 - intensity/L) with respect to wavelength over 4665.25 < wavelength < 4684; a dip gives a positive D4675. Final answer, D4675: -0.4 A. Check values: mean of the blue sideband 14.8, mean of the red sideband 15.7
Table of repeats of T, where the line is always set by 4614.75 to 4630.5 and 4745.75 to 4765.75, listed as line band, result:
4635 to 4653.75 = 1.0 A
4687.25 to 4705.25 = 0.5 A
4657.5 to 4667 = 0.7 A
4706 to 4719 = 0.3 A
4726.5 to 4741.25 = 0.6 A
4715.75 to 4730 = 0.2 A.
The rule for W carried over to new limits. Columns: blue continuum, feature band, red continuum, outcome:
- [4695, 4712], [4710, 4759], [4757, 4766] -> 0.3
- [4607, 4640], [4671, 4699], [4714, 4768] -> 0.0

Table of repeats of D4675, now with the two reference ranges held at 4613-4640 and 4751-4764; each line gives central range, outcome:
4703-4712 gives -0.24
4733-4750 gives 0.31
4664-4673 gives 0.62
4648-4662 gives 0.74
